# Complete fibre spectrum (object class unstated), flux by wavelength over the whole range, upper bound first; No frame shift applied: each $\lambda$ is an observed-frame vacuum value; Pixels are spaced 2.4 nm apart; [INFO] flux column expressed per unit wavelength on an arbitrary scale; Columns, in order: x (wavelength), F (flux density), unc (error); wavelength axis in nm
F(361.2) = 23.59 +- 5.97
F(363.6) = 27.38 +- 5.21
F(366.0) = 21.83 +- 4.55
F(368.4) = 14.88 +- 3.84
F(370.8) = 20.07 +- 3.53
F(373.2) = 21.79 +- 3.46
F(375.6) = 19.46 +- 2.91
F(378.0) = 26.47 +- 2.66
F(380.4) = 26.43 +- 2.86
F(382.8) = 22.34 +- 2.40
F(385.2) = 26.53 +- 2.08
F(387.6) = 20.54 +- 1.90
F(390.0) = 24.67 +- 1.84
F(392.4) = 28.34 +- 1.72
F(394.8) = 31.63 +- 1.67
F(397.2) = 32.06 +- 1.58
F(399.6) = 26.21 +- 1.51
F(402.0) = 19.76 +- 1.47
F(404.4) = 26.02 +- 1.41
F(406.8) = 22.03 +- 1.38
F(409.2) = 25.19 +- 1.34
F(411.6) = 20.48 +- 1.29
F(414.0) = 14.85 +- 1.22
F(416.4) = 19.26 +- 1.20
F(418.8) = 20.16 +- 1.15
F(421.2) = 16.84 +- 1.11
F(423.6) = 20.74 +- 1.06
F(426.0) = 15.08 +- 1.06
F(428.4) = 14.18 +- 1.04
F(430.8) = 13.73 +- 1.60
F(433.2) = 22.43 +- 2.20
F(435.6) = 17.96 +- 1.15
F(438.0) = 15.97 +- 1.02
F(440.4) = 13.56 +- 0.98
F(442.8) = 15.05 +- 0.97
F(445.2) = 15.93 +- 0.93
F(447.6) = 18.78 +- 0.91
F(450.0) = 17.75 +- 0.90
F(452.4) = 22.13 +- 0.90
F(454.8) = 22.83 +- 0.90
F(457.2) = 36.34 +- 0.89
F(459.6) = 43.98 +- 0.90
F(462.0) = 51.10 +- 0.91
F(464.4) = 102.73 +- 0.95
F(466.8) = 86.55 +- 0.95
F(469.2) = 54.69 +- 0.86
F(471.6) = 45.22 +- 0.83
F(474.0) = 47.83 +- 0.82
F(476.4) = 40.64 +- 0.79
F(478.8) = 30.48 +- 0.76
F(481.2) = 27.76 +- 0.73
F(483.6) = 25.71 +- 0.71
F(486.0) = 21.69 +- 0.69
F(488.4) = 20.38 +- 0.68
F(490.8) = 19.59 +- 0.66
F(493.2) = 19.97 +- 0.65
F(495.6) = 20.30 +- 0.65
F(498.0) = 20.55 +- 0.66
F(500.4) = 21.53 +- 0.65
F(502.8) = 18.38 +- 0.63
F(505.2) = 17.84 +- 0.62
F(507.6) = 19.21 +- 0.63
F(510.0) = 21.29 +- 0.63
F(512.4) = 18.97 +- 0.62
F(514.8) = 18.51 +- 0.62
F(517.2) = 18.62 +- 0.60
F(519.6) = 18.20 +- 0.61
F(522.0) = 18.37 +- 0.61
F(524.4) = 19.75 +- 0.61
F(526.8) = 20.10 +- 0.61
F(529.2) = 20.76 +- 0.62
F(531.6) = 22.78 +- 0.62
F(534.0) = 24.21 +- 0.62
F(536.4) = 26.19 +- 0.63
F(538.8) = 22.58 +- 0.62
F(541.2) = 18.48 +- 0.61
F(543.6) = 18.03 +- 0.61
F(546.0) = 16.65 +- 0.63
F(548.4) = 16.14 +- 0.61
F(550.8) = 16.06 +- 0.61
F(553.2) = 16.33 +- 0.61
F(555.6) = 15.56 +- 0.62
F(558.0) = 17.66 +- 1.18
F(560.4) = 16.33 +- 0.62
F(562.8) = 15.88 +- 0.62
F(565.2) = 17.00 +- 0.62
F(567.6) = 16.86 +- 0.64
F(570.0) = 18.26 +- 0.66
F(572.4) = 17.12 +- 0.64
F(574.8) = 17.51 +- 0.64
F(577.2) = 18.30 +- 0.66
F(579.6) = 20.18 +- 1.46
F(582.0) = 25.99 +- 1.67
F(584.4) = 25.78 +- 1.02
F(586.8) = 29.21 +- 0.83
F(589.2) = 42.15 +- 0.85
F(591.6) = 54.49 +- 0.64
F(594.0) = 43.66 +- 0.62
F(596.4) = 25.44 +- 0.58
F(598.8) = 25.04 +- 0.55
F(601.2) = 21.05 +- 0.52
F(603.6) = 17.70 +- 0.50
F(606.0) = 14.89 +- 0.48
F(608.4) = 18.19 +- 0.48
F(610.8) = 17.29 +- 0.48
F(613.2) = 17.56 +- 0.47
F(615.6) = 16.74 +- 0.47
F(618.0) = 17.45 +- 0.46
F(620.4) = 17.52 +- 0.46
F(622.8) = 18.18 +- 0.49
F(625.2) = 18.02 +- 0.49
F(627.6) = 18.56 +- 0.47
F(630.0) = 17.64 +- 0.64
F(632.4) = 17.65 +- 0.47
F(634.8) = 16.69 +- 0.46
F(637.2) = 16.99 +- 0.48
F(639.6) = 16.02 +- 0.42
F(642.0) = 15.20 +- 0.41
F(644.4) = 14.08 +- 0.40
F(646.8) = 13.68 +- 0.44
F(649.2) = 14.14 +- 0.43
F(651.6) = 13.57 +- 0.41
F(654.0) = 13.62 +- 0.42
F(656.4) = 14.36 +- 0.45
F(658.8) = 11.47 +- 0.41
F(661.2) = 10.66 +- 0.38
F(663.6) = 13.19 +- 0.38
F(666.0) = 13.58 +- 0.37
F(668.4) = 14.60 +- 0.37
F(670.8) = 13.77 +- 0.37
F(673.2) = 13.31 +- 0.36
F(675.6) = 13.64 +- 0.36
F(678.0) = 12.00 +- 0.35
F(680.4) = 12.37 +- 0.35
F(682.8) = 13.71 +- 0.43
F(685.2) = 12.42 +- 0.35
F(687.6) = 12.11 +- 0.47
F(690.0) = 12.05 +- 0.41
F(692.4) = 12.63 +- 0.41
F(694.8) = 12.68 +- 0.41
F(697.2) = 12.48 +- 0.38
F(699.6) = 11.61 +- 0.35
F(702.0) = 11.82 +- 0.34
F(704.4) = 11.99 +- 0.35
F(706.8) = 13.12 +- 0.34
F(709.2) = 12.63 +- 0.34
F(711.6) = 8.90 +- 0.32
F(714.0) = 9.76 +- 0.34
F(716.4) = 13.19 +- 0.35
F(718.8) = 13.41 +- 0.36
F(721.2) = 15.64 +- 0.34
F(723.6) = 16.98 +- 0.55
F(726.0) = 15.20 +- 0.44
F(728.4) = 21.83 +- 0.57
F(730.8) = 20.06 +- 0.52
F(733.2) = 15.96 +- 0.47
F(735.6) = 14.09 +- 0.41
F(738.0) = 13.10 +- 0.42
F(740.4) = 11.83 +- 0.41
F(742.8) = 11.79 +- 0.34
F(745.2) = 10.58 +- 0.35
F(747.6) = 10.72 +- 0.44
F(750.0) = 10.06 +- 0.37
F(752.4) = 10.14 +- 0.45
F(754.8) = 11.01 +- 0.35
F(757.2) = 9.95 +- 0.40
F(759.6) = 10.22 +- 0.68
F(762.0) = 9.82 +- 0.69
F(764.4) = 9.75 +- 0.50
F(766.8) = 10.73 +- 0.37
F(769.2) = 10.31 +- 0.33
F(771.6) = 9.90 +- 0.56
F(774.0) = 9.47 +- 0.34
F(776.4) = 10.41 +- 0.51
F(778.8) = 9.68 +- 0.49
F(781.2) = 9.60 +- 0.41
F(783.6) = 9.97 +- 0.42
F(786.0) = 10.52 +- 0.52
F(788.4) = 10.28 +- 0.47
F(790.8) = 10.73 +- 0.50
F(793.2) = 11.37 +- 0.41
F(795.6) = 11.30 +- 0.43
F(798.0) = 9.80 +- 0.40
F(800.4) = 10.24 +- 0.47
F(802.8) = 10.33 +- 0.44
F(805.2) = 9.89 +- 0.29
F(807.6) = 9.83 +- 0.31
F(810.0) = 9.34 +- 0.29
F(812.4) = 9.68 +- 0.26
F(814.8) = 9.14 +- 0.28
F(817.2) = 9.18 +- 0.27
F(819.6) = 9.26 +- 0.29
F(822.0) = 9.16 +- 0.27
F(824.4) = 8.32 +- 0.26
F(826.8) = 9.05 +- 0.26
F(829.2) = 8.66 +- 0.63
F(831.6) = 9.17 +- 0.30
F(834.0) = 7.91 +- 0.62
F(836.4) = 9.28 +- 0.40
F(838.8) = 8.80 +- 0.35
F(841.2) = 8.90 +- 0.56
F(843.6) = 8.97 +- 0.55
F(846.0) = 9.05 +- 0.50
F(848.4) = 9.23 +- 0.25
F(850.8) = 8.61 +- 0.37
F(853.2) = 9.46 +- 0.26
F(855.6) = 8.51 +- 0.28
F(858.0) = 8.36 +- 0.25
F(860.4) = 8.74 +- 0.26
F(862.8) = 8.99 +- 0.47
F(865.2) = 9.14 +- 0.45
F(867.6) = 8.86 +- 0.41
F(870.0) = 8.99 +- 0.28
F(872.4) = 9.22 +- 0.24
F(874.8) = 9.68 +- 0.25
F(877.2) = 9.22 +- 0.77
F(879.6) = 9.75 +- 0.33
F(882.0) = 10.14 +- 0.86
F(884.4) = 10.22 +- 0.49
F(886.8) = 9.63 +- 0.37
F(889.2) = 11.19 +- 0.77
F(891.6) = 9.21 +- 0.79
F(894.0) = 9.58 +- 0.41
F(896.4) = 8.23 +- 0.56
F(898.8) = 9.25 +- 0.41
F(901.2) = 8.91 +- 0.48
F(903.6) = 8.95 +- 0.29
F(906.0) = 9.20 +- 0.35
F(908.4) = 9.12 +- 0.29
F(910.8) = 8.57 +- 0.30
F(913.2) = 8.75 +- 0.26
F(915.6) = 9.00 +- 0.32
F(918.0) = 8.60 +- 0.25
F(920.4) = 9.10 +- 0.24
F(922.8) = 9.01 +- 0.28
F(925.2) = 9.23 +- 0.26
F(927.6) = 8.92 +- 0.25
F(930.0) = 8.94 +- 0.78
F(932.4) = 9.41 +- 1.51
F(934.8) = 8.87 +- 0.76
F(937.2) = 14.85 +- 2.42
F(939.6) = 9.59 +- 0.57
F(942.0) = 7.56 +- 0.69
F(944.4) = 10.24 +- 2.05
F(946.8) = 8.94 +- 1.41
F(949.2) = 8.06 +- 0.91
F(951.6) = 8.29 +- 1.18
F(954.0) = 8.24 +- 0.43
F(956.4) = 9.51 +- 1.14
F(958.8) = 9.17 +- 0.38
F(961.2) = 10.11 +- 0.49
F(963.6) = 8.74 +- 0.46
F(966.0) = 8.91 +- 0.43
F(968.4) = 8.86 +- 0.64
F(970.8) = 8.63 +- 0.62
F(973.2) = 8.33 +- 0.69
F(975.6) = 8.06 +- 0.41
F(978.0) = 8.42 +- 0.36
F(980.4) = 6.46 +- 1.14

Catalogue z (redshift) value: 2.82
